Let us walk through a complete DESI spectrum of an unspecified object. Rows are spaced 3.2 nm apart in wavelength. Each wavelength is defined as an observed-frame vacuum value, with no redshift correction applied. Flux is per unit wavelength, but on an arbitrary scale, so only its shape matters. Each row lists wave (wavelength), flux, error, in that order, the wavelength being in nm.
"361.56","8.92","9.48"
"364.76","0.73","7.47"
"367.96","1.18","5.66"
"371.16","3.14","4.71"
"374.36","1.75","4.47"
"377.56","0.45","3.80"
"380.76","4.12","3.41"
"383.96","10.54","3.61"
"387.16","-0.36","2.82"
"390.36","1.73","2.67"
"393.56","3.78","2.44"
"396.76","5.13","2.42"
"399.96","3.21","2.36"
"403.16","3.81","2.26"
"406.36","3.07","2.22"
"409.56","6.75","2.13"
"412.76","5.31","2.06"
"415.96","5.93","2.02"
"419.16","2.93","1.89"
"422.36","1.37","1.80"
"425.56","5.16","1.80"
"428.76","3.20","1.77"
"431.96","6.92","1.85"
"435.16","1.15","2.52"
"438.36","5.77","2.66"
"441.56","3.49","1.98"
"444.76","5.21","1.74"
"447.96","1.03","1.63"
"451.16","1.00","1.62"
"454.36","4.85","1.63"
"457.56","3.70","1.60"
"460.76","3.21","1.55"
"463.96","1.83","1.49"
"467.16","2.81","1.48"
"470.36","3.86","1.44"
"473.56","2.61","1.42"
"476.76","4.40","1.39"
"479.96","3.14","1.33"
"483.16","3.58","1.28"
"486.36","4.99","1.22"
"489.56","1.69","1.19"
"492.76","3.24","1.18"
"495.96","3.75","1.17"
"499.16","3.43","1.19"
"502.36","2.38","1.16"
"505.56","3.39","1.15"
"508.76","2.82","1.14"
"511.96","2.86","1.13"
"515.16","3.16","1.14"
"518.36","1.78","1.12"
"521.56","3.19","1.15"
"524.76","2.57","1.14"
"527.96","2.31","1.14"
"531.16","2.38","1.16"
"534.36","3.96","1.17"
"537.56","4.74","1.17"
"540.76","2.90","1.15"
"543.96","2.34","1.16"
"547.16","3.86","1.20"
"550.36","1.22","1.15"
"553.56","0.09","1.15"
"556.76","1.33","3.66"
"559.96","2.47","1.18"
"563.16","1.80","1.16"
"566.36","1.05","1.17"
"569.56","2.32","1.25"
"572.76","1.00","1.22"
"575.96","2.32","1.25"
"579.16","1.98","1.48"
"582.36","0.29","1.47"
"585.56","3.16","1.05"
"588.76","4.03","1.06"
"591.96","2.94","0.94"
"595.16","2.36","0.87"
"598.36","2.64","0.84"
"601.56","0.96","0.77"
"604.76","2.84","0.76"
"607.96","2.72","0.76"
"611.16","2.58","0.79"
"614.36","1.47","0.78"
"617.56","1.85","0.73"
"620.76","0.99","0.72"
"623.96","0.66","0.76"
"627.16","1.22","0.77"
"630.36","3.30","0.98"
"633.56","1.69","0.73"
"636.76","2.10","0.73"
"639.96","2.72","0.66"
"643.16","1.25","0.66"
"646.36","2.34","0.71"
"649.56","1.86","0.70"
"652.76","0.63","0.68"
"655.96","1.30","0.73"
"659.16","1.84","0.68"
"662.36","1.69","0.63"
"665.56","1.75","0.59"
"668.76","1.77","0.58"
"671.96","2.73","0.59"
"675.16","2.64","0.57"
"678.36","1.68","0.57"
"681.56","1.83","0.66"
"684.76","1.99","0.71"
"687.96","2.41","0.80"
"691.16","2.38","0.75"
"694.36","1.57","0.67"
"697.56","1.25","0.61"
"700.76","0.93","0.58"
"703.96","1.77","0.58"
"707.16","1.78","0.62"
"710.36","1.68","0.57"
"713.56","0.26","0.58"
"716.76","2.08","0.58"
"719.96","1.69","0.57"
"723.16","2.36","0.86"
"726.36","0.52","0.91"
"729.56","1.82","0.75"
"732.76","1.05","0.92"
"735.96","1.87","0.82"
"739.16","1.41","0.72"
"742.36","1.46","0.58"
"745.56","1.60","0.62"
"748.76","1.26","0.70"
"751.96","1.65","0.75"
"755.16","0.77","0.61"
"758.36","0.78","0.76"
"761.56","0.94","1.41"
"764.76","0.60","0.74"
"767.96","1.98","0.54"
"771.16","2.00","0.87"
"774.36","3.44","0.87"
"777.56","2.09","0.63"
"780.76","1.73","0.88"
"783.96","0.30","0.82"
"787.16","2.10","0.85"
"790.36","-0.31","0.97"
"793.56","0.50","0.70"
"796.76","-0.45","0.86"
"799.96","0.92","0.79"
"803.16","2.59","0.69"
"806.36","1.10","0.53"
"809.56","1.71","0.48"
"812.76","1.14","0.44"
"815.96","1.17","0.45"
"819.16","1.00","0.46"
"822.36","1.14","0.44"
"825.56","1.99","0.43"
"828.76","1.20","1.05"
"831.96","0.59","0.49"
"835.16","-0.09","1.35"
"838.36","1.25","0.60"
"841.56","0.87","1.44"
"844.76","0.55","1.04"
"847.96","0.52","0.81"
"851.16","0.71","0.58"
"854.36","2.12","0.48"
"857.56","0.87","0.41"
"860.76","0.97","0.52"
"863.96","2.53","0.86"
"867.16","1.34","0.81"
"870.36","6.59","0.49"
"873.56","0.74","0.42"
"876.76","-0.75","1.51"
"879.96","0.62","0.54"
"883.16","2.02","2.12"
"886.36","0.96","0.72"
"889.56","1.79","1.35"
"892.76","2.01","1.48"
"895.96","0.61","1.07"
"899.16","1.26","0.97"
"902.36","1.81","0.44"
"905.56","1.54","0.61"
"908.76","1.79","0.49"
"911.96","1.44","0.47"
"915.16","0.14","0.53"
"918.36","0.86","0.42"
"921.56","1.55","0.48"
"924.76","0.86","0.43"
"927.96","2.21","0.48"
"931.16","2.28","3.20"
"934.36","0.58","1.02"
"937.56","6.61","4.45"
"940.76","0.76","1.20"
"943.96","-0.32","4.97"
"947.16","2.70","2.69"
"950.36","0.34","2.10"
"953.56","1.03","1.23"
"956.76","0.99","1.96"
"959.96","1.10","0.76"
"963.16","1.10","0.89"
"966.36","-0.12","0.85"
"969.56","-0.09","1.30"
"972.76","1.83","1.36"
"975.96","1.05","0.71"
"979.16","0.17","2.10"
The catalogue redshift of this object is 1.335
